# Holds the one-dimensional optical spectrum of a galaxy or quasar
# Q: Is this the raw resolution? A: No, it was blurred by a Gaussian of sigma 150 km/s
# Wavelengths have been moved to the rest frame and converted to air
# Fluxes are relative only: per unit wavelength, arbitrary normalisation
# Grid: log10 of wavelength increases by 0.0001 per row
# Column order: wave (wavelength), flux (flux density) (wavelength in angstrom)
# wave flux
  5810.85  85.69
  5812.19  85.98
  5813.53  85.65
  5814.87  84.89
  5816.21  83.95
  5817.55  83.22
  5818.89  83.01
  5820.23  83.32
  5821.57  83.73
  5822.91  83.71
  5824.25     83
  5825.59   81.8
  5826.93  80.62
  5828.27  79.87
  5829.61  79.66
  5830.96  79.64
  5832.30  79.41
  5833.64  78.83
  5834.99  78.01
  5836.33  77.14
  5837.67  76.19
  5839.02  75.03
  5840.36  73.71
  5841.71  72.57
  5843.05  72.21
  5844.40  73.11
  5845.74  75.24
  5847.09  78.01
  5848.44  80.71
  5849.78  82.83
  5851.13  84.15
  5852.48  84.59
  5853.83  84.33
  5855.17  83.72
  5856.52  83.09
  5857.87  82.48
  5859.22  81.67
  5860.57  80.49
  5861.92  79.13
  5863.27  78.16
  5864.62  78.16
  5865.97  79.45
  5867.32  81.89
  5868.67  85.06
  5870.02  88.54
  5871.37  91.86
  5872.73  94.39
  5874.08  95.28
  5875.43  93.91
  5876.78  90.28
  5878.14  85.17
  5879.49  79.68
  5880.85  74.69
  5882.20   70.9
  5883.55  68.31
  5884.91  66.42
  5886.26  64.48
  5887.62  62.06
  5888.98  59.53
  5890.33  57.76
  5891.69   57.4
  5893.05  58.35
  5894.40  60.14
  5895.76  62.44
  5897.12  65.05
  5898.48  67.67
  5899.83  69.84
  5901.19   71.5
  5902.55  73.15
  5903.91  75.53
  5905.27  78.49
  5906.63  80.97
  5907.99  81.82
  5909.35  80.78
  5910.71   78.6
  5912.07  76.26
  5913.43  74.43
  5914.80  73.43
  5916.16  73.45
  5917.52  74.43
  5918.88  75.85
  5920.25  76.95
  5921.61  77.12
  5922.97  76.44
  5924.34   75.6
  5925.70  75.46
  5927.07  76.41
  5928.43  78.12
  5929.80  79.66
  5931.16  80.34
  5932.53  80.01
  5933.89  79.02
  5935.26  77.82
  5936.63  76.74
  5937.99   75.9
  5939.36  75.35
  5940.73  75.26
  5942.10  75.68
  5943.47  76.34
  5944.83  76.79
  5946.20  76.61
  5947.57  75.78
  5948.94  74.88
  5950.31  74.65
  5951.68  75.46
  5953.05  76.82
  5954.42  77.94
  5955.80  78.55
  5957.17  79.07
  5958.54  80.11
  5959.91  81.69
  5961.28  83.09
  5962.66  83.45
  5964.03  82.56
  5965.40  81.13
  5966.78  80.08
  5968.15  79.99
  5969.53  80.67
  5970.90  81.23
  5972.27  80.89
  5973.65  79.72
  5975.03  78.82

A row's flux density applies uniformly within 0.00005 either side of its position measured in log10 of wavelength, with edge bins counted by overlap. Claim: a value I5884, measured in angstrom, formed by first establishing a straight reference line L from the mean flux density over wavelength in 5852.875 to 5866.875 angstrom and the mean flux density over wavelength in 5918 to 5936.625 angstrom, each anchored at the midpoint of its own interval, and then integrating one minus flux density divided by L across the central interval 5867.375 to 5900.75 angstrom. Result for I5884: 2.54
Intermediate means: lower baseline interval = 81.2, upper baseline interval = 77.5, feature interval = 73.8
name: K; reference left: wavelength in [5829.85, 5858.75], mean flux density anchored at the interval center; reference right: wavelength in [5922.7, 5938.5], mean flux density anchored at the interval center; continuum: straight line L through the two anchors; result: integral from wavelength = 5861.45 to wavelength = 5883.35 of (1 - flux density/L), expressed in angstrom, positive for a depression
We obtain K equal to -1.5 angstrom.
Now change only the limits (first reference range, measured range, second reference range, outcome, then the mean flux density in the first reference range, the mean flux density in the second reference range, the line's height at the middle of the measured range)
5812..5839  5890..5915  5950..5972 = 3.0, 81.3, 79.9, 80.5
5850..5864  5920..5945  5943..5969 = 0.8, 82.2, 78.7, 79.5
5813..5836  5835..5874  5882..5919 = -2.0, 81.8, 69.9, 77.1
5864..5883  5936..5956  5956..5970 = 1.4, 84.9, 81.1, 81.8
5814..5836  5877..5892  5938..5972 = 2.1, 81.6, 78.4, 80.2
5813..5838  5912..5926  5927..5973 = 0.7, 81.4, 78.5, 79.2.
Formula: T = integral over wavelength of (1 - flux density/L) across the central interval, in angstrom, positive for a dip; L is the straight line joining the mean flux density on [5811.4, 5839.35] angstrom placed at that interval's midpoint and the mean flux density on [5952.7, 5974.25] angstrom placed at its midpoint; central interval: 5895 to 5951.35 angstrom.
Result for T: 3.6 angstrom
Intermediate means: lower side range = 81.3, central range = 75.6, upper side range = 80.5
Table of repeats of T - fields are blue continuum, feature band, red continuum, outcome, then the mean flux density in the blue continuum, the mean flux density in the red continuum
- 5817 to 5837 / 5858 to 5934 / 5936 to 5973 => 3.5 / 81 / 78.4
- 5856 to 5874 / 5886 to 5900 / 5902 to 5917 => 3.1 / 83.8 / 77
